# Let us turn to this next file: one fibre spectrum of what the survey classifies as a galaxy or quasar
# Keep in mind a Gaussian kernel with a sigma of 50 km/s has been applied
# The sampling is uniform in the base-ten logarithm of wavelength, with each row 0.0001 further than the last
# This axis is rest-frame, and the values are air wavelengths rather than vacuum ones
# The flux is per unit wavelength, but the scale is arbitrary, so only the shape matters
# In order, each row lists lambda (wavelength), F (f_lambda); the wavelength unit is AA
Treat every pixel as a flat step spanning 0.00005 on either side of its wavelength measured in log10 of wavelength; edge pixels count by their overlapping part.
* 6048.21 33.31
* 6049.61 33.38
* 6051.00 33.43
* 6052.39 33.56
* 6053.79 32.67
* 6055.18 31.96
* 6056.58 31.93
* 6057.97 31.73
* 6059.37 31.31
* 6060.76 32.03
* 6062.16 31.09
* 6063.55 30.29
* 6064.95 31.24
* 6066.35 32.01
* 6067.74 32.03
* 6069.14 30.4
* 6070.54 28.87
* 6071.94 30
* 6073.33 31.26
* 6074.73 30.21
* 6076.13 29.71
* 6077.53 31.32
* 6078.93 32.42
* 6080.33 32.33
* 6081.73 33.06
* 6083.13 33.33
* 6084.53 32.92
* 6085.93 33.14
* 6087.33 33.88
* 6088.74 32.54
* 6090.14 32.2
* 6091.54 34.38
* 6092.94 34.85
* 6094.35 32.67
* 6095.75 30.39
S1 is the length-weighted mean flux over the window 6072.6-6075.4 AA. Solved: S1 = 30.8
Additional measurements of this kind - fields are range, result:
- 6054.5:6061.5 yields 31.8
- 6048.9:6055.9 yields 33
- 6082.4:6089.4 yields 33.1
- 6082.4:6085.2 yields 33.1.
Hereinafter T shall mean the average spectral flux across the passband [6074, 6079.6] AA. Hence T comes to 30.9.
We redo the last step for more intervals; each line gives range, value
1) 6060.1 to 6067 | 31.3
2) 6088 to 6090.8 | 32.3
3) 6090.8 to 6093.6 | 34.6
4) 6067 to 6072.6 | 30.3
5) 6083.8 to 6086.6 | 33.1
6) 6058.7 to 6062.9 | 31.5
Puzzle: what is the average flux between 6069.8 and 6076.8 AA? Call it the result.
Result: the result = 30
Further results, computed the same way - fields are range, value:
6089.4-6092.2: 33.3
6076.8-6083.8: 32.5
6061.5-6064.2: 30.8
